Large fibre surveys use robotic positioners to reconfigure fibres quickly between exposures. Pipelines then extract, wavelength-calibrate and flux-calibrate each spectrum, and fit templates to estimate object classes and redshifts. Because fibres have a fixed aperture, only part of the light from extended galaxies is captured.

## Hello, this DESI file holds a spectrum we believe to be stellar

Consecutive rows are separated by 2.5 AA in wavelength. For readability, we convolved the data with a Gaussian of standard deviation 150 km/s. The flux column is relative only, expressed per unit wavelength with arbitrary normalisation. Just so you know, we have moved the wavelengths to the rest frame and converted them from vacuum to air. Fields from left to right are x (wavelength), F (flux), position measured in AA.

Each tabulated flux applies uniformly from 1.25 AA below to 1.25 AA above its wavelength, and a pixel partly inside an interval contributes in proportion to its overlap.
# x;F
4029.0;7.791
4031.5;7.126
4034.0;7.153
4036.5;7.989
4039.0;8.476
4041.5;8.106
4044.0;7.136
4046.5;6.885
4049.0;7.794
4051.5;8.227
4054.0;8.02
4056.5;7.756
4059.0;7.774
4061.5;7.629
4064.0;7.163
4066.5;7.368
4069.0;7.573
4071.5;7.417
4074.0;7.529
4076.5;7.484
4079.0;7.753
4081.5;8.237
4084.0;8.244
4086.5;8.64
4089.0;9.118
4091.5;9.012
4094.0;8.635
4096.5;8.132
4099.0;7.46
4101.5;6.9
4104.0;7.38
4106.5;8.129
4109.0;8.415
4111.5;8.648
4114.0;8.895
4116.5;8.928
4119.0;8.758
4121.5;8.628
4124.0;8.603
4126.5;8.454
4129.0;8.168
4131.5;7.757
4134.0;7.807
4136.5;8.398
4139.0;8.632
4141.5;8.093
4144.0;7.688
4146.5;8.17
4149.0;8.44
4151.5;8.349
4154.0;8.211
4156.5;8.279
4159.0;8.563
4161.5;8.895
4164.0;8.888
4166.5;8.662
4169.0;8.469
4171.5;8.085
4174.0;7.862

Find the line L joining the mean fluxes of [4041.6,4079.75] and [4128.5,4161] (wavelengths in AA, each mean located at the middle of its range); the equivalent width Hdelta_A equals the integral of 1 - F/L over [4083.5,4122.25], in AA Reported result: -2.3 AA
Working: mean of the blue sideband 7.58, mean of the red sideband 8.21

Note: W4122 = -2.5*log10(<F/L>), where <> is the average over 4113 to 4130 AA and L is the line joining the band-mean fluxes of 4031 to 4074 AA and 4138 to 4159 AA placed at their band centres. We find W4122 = -0.07 mag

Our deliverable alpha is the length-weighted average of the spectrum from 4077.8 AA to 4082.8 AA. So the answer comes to 8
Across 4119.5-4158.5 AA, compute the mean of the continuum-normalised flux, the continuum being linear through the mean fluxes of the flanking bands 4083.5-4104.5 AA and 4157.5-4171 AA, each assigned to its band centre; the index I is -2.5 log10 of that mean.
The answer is 0.03 mag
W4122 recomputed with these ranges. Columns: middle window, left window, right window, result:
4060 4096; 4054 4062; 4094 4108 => -0.03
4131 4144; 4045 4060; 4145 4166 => 0.03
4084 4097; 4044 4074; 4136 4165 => -0.11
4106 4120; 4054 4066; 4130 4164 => -0.08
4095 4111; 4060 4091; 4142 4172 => 0.04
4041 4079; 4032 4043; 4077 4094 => 0.08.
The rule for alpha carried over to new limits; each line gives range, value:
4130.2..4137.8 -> 7.99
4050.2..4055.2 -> 8.12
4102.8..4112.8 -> 8.15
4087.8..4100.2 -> 8.47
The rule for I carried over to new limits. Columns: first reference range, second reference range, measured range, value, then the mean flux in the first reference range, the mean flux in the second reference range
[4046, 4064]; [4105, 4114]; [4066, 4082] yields 0.05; 7.72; 8.44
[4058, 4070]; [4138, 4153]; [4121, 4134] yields -0.03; 7.49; 8.22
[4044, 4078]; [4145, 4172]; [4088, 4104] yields -0.03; 7.57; 8.46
